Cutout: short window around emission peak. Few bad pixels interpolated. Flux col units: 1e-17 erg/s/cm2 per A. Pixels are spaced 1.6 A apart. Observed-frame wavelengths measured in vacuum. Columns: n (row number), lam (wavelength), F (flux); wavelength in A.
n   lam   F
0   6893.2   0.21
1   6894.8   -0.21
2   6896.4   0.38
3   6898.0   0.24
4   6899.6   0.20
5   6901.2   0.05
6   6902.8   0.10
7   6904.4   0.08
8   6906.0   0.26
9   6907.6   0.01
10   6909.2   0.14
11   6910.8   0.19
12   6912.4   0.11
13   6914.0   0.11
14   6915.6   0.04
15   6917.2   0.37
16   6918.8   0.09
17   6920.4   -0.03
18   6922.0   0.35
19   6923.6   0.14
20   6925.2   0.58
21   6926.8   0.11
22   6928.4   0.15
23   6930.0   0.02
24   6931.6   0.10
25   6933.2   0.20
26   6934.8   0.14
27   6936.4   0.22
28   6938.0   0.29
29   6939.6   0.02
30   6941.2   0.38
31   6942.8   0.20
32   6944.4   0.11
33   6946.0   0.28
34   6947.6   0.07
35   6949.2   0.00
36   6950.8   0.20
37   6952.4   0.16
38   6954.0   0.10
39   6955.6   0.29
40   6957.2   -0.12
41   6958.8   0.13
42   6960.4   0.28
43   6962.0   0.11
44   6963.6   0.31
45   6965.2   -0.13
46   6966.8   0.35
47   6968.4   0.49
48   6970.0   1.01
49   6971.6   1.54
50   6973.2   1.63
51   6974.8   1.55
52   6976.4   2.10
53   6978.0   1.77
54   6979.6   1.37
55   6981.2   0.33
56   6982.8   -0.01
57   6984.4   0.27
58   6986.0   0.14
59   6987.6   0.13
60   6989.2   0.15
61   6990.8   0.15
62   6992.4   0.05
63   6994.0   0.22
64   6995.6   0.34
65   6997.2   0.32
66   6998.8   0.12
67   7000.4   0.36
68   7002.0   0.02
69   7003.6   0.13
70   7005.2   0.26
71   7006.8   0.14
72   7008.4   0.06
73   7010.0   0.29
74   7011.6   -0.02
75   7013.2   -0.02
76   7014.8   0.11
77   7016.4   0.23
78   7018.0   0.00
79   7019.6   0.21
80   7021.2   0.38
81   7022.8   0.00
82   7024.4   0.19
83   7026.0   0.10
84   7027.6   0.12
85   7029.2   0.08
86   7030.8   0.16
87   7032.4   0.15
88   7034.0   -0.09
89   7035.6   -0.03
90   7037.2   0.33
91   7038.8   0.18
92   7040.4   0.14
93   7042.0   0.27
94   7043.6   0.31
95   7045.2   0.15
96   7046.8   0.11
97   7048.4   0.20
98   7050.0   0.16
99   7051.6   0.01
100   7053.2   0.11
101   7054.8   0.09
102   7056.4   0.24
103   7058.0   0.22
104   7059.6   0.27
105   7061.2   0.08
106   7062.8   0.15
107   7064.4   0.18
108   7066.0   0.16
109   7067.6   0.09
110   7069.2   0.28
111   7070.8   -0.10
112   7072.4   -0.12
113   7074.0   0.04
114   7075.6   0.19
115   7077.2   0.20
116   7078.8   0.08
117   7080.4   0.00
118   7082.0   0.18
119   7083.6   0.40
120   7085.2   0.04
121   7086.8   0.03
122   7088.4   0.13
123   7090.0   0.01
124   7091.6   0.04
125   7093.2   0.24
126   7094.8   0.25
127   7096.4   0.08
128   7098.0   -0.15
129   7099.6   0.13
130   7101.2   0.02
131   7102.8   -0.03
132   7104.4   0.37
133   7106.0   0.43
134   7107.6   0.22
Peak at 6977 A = [O II] 3727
